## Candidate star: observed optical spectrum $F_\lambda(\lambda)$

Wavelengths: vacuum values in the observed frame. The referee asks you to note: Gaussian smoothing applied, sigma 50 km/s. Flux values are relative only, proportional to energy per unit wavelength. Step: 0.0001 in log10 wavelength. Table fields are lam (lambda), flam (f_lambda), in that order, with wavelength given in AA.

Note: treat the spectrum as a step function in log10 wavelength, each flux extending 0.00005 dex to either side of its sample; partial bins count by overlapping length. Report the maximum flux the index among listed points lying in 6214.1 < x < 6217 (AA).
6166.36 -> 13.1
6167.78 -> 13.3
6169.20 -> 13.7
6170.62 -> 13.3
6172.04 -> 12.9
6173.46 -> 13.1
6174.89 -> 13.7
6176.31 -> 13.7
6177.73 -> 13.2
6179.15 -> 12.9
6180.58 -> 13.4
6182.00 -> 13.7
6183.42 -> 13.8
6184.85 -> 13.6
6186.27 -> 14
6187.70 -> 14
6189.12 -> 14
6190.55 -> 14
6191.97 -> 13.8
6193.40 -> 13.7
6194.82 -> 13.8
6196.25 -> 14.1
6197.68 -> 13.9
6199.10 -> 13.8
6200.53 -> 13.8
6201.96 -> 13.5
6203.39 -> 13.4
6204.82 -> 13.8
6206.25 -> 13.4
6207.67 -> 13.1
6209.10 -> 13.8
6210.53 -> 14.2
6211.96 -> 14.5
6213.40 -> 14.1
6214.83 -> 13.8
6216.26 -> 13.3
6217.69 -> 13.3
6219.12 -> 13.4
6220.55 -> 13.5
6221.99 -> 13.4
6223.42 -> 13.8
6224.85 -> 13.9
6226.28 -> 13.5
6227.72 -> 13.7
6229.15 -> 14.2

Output 13.8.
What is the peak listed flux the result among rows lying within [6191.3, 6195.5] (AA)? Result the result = 13.8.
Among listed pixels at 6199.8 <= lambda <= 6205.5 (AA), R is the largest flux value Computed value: 13.8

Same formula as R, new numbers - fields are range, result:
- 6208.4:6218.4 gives 14.5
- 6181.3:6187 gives 14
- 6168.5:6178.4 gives 13.7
